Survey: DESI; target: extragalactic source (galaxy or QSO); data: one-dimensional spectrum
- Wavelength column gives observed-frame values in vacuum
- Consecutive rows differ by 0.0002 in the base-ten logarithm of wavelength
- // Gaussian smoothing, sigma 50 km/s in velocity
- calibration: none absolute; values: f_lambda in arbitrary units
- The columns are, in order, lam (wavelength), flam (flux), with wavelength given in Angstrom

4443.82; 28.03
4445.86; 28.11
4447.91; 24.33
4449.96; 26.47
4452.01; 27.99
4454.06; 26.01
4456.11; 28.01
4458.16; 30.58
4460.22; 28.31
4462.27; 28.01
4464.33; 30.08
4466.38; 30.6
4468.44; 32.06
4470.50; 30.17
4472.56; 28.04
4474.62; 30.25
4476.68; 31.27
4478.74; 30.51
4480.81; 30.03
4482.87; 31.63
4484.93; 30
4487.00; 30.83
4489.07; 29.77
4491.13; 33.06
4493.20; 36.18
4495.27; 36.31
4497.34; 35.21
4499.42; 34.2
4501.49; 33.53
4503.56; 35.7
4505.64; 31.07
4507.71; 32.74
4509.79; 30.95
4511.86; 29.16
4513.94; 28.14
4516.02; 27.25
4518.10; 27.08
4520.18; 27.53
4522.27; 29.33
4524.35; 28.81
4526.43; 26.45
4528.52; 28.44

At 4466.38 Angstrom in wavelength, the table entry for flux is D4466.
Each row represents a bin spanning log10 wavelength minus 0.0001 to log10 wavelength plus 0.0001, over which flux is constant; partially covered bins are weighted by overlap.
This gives 30.6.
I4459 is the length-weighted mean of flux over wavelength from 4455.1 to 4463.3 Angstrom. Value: 28.7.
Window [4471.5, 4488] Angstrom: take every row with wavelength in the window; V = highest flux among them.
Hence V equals 31.63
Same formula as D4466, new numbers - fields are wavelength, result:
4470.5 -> 30.17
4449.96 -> 26.47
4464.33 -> 30.08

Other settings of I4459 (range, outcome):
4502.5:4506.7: 33.4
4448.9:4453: 27.2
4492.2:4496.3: 36.2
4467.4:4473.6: 30.1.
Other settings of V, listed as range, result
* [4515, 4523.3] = 29.33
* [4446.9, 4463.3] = 30.58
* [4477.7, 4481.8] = 30.51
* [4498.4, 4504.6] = 35.7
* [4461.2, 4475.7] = 32.06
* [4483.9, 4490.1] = 30.83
